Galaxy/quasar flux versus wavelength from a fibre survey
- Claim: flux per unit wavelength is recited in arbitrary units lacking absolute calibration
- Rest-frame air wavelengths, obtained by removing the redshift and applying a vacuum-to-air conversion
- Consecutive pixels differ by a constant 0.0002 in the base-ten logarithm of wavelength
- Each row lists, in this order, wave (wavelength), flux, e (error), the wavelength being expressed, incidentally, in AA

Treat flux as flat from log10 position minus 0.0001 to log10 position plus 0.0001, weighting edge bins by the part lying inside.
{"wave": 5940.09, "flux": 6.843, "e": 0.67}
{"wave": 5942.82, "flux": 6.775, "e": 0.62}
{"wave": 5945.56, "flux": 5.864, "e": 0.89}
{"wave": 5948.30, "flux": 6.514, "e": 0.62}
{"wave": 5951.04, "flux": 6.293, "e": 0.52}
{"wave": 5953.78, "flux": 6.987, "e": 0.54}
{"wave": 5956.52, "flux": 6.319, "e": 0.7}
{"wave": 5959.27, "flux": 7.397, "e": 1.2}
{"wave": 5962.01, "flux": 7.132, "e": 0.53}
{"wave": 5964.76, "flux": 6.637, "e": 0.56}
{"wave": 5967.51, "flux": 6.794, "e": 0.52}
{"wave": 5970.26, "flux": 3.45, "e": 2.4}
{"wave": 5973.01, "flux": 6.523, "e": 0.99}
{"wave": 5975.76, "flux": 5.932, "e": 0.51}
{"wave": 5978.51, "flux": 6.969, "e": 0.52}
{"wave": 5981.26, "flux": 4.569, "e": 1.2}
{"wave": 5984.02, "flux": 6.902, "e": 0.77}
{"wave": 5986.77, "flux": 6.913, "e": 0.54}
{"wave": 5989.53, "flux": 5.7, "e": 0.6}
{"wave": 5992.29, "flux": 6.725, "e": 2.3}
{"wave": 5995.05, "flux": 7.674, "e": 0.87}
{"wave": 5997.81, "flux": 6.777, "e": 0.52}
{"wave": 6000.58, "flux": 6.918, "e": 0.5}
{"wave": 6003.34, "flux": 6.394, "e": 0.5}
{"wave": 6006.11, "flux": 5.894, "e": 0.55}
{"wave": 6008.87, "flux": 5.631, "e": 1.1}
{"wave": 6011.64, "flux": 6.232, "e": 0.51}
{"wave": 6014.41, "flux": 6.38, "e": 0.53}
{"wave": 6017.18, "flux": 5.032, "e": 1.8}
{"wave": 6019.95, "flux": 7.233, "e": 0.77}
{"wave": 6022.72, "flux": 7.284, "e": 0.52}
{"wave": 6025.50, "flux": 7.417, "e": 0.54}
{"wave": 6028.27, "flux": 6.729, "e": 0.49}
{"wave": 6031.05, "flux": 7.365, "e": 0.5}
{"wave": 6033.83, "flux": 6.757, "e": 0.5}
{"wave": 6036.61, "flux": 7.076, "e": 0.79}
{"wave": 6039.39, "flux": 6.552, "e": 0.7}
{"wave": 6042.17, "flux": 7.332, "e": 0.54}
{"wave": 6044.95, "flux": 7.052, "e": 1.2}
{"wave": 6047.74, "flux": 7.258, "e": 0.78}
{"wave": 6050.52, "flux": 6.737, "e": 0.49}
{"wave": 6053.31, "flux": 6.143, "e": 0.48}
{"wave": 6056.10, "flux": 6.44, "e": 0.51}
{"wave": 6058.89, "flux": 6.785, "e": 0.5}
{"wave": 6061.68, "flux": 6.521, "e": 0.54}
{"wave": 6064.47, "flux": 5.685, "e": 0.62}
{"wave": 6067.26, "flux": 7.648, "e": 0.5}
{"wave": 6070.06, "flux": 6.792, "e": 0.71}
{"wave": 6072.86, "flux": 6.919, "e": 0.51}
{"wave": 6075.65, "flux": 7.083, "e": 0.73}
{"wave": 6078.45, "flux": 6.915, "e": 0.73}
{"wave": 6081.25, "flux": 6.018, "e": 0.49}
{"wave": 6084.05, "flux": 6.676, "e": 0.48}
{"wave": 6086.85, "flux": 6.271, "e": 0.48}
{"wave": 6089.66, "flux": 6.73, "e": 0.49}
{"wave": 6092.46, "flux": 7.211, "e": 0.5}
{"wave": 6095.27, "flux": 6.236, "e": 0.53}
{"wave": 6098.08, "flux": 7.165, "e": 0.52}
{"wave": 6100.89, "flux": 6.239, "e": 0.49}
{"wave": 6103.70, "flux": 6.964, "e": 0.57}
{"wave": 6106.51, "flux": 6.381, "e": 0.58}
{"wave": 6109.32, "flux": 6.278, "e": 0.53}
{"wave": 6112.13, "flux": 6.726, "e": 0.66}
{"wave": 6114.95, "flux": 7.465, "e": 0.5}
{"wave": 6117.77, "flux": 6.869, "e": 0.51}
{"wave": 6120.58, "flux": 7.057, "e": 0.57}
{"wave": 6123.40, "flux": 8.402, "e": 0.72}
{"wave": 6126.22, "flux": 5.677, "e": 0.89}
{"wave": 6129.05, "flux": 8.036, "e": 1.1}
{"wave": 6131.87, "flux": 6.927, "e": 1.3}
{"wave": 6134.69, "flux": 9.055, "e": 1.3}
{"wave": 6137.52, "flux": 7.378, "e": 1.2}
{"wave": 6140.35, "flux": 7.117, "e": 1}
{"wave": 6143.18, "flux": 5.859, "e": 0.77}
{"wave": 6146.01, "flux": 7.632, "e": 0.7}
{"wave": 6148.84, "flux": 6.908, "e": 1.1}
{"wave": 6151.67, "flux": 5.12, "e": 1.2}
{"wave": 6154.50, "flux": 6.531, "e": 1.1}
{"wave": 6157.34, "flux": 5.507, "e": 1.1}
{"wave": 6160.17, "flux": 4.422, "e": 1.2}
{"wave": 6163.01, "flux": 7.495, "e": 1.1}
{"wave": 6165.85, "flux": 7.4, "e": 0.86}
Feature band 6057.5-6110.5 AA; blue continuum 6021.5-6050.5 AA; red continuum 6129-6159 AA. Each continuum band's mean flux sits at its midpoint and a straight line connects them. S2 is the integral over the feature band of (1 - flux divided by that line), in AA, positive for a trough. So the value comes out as 2.3 AA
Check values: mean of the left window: 7.06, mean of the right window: 6.84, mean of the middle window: 6.66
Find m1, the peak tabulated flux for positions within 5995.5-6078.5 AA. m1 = 7.648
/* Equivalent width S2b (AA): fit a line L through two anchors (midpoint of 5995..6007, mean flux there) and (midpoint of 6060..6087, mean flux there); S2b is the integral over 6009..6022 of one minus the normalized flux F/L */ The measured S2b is 0.9 AA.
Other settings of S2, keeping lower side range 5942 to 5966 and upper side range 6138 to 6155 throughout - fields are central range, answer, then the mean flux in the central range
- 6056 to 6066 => 0.4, 6.37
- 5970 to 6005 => 1.5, 6.35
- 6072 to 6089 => -0.1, 6.64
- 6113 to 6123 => -1.0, 7.24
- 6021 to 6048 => -1.9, 7.08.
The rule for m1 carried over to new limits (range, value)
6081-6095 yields 7.211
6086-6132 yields 8.402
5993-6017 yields 7.674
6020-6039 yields 7.417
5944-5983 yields 7.397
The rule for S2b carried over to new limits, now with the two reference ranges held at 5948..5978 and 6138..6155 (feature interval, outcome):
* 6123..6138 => -2.24 AA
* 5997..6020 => 0.77 AA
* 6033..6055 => -1.36 AA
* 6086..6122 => -1.20 AA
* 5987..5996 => -0.39 AA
